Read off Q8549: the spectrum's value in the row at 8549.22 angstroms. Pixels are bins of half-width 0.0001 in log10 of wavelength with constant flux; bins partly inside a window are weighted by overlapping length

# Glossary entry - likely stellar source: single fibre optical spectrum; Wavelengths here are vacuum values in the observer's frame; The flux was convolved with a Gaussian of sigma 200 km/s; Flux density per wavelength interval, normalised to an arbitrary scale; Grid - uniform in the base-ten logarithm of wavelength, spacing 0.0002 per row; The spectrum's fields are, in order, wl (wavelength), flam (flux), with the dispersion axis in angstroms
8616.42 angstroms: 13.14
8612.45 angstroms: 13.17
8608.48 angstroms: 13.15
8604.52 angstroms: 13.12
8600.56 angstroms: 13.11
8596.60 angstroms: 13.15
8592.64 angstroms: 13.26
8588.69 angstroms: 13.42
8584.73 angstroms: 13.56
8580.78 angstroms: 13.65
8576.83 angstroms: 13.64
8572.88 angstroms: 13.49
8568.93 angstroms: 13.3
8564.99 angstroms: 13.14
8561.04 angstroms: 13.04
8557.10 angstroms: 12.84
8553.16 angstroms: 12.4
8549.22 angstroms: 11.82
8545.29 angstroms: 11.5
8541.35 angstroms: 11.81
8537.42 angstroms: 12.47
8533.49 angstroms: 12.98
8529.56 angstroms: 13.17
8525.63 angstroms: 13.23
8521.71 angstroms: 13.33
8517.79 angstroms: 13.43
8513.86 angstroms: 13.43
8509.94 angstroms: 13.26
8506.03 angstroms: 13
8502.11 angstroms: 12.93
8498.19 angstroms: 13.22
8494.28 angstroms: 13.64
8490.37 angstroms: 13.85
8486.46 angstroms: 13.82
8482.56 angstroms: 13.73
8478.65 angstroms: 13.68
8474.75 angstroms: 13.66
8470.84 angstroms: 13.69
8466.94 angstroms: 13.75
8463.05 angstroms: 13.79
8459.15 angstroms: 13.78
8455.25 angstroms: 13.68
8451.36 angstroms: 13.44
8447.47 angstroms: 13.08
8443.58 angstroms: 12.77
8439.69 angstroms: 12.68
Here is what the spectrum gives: 11.82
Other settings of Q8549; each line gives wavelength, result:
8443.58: 12.77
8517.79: 13.43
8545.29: 11.5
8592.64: 13.26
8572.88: 13.49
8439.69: 12.68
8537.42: 12.47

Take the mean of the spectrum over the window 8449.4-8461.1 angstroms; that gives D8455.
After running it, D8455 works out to 13.6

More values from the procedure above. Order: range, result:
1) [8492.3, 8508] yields 13.2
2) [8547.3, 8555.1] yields 12.1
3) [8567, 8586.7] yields 13.5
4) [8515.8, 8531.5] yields 13.3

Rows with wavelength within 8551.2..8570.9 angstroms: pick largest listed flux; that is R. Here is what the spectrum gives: 13.3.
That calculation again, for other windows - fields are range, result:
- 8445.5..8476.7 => 13.79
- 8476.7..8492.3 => 13.85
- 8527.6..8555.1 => 13.17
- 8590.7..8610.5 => 13.26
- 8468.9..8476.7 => 13.69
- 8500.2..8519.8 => 13.43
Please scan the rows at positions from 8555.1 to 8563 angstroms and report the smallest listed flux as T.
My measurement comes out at 12.84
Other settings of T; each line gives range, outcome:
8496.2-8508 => 12.93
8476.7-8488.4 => 13.68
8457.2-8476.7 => 13.66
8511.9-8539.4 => 12.47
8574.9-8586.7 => 13.56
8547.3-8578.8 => 11.82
